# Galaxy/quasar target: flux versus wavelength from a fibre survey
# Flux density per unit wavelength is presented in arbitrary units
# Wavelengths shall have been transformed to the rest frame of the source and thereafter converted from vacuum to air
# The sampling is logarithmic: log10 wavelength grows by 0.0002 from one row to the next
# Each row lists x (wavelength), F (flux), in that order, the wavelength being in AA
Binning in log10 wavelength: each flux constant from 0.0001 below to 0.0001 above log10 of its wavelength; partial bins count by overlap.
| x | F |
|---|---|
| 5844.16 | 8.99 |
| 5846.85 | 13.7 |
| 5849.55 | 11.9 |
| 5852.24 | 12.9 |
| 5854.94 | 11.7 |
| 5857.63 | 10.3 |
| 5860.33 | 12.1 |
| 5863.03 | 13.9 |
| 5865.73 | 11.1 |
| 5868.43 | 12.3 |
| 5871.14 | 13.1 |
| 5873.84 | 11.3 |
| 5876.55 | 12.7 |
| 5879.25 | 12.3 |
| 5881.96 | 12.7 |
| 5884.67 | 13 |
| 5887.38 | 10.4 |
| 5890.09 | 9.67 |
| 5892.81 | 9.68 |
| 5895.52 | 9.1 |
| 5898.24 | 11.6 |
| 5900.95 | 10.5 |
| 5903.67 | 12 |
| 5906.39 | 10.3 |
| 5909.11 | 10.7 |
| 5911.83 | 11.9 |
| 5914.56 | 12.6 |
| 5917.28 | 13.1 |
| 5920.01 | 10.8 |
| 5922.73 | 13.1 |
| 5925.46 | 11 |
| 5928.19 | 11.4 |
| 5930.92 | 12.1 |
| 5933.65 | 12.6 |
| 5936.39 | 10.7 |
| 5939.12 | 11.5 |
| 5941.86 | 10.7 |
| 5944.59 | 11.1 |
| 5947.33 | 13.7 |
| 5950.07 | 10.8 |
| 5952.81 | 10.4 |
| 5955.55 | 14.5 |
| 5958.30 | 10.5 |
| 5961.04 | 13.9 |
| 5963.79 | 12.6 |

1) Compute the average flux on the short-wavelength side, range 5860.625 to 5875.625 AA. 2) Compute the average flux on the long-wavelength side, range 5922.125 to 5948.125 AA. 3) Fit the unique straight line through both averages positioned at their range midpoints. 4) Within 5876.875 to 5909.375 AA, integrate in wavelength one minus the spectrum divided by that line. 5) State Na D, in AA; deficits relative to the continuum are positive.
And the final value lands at 2.8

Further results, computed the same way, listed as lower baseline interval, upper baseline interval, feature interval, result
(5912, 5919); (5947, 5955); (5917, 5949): 0.9 AA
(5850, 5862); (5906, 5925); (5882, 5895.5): 1.3 AA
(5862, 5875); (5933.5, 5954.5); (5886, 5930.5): 2.6 AA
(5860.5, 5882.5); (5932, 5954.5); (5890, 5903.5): 2.0 AA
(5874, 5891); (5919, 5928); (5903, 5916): 0.2 AA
